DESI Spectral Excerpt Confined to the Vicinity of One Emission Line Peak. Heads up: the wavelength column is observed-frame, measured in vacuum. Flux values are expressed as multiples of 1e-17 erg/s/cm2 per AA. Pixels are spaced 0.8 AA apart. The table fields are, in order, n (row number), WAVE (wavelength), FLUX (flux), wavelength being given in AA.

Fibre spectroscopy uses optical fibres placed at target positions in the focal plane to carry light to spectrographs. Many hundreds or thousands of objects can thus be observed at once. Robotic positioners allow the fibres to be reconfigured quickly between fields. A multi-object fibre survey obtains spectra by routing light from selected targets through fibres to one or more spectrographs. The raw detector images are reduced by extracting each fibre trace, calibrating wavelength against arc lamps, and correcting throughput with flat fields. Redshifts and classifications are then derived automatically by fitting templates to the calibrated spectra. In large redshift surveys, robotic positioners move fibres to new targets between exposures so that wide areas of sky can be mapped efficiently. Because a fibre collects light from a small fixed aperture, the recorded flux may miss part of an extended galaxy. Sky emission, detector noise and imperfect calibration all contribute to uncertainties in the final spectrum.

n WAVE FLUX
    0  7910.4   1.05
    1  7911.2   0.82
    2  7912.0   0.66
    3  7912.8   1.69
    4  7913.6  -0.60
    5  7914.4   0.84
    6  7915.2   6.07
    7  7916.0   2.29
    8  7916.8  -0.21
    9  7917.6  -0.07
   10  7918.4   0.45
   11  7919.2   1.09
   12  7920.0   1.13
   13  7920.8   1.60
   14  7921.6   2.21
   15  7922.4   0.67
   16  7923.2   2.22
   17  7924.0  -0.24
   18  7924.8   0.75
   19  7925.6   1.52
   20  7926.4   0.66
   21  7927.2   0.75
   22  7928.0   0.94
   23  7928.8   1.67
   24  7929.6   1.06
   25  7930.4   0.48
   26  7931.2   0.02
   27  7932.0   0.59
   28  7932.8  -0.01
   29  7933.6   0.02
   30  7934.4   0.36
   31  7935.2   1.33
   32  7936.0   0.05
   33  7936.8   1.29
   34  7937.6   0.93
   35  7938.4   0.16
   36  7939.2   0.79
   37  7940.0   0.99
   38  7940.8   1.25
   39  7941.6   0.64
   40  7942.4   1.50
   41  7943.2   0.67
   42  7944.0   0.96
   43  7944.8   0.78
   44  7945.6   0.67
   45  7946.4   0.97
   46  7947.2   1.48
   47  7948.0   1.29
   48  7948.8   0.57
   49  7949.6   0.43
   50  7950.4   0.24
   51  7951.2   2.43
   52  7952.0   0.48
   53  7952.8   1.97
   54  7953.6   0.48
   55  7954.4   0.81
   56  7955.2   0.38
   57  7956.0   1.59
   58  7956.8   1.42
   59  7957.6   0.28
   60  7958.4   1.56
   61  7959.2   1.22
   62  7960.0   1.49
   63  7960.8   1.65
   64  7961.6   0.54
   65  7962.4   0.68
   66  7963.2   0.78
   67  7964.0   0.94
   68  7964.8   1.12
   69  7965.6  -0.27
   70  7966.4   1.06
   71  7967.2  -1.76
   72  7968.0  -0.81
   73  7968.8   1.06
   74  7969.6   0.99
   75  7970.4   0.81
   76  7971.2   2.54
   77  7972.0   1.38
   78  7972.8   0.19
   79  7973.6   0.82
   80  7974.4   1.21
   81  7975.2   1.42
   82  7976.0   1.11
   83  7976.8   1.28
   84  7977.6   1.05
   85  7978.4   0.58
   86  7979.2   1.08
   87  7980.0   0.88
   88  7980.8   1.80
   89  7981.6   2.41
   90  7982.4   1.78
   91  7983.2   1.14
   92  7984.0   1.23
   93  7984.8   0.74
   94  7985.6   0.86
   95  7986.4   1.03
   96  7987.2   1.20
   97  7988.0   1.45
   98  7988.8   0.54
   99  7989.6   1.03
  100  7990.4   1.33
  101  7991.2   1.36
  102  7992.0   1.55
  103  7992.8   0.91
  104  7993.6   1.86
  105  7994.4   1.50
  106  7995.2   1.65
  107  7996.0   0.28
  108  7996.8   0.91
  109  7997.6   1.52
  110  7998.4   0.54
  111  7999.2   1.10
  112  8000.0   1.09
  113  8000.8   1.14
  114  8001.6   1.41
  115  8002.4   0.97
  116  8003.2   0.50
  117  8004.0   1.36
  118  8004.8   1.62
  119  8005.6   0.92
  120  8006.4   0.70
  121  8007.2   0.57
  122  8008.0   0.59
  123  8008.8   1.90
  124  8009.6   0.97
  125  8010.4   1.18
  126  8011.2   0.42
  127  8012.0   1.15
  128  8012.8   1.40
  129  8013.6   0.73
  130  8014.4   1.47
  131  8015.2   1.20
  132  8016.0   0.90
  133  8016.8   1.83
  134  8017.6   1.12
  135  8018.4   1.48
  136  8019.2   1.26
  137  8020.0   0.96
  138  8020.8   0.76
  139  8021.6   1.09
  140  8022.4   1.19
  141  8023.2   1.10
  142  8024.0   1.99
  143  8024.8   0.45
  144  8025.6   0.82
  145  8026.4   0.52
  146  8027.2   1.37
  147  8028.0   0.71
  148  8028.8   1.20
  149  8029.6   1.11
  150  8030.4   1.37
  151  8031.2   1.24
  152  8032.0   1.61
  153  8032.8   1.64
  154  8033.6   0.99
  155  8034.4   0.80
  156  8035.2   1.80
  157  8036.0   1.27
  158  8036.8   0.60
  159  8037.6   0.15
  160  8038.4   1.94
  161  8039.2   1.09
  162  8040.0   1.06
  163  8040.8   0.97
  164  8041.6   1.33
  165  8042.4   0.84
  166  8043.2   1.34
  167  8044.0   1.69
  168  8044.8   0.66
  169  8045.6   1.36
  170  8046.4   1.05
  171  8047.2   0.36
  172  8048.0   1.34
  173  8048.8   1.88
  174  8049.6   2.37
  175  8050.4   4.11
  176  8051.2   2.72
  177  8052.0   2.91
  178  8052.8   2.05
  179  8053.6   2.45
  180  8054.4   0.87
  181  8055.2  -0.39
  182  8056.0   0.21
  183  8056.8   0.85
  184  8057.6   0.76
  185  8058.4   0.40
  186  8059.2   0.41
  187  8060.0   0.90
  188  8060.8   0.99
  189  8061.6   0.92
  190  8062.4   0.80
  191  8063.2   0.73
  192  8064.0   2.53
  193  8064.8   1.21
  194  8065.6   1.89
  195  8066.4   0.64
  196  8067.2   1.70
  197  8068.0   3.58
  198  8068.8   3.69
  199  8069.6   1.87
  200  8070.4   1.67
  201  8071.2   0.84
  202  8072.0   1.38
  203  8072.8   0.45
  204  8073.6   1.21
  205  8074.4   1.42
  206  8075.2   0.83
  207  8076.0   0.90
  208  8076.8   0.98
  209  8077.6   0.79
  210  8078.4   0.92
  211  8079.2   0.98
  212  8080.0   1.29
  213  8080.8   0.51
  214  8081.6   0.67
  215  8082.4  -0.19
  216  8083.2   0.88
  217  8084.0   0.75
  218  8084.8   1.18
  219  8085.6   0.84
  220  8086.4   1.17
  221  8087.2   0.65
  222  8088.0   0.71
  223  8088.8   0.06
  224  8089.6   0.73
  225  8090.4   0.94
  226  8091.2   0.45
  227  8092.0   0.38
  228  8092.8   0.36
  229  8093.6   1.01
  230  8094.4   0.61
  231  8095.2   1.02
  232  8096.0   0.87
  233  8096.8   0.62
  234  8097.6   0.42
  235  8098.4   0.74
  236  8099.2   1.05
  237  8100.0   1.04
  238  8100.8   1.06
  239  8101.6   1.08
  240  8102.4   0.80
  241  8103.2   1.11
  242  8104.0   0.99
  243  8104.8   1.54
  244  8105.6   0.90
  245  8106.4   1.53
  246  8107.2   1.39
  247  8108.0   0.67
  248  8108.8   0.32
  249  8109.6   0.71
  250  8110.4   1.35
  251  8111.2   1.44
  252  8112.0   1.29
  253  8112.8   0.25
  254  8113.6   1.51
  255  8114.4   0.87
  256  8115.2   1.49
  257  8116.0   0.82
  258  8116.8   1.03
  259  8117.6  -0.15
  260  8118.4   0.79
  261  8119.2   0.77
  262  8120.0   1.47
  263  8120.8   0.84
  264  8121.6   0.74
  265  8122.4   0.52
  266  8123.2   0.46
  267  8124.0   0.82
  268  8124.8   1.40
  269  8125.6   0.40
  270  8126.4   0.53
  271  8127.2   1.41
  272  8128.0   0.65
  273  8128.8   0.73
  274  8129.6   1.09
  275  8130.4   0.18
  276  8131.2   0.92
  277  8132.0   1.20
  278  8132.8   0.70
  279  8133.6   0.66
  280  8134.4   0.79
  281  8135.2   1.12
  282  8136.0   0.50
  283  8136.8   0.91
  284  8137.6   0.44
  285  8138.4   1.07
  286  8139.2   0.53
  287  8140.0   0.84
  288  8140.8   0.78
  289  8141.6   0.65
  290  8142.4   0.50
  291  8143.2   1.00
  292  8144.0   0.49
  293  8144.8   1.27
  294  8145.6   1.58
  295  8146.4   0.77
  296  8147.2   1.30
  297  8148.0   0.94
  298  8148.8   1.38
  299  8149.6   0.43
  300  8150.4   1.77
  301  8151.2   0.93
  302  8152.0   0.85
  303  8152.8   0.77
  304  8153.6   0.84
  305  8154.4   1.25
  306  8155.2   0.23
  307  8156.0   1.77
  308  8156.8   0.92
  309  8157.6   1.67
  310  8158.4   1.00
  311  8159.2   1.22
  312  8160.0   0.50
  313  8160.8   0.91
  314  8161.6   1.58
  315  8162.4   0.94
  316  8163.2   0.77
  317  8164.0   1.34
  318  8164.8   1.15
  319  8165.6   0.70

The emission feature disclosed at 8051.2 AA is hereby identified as [S II] 6716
